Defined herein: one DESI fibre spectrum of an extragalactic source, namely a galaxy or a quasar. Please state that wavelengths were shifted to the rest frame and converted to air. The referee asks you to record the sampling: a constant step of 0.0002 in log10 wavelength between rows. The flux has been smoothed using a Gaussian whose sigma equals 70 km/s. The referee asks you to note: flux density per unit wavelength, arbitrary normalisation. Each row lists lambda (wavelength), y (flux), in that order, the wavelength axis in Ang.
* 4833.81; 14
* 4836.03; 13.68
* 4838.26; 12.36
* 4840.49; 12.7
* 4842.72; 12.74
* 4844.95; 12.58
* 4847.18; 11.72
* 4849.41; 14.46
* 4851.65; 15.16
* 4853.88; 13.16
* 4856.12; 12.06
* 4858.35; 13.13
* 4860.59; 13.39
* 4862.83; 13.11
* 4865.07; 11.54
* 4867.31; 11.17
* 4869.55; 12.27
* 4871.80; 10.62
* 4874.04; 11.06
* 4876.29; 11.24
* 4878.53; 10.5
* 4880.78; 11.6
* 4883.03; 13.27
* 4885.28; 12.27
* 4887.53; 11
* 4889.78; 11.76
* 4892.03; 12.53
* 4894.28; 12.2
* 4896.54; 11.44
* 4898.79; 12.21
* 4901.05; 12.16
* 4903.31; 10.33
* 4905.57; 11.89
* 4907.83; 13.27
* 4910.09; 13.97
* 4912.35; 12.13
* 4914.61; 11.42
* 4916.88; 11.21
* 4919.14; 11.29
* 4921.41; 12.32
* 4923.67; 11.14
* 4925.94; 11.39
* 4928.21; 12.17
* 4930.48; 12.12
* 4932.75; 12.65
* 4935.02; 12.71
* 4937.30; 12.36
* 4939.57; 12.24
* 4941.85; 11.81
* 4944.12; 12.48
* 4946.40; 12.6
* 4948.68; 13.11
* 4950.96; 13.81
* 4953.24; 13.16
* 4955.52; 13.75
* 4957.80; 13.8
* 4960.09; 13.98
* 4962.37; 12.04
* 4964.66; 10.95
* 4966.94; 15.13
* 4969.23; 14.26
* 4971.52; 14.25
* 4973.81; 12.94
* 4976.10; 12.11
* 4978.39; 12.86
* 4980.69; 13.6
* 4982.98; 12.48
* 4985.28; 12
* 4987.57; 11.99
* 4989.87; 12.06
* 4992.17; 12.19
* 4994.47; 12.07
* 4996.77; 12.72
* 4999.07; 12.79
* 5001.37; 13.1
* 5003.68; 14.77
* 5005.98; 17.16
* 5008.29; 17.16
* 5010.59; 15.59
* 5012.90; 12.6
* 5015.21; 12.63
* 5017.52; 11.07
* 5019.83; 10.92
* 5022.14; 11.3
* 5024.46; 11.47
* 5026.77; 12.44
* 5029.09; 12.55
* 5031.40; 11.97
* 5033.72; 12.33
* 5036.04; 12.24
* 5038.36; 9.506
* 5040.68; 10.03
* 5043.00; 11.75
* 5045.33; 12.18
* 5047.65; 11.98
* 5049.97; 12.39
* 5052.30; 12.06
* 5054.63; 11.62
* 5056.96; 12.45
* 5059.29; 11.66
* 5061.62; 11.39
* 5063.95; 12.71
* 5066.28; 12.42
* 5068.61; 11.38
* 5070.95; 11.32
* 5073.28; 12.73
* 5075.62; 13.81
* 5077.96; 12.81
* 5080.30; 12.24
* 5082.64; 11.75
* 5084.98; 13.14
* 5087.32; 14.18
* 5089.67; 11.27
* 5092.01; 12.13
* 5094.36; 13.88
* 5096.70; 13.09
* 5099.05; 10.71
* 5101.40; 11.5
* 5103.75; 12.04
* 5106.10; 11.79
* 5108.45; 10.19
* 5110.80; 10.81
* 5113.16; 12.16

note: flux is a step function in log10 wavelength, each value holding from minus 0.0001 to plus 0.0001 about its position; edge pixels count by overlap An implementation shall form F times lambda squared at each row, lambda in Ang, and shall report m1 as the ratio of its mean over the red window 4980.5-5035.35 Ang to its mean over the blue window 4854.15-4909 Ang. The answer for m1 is 1.13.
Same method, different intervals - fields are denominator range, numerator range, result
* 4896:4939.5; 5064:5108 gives 1.10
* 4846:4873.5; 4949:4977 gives 1.10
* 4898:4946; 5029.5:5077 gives 1.04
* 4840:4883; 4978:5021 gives 1.13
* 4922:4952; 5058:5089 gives 1.06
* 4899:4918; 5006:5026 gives 1.13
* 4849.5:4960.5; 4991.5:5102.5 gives 1.07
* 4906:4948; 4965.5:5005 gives 1.09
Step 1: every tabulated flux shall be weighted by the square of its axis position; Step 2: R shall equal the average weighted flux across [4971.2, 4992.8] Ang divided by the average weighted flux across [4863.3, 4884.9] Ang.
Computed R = 1.14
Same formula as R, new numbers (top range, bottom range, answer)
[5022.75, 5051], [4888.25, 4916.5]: 1.03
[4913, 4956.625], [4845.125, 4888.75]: 1.03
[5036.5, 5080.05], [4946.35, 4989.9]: 0.94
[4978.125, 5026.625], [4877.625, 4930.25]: 1.13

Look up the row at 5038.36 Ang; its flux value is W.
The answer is 9.506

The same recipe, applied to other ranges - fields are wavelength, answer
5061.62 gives 11.39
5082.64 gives 11.75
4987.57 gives 11.99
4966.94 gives 15.13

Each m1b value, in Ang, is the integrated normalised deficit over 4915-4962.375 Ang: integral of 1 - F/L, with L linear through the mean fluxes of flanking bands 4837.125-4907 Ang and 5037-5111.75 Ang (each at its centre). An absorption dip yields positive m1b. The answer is -1.4 Ang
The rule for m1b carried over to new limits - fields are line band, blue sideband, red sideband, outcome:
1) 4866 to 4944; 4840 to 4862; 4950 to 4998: 6.97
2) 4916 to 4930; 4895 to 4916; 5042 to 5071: 0.52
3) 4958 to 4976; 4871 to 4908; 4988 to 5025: -0.98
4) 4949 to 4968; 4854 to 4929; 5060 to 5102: -1.93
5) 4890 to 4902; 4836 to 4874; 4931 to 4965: 0.58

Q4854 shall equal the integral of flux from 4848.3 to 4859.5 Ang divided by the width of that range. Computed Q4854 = 13.6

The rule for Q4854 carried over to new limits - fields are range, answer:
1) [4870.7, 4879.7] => 10.9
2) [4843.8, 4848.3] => 12.2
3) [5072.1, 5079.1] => 13.1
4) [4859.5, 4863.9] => 13.2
